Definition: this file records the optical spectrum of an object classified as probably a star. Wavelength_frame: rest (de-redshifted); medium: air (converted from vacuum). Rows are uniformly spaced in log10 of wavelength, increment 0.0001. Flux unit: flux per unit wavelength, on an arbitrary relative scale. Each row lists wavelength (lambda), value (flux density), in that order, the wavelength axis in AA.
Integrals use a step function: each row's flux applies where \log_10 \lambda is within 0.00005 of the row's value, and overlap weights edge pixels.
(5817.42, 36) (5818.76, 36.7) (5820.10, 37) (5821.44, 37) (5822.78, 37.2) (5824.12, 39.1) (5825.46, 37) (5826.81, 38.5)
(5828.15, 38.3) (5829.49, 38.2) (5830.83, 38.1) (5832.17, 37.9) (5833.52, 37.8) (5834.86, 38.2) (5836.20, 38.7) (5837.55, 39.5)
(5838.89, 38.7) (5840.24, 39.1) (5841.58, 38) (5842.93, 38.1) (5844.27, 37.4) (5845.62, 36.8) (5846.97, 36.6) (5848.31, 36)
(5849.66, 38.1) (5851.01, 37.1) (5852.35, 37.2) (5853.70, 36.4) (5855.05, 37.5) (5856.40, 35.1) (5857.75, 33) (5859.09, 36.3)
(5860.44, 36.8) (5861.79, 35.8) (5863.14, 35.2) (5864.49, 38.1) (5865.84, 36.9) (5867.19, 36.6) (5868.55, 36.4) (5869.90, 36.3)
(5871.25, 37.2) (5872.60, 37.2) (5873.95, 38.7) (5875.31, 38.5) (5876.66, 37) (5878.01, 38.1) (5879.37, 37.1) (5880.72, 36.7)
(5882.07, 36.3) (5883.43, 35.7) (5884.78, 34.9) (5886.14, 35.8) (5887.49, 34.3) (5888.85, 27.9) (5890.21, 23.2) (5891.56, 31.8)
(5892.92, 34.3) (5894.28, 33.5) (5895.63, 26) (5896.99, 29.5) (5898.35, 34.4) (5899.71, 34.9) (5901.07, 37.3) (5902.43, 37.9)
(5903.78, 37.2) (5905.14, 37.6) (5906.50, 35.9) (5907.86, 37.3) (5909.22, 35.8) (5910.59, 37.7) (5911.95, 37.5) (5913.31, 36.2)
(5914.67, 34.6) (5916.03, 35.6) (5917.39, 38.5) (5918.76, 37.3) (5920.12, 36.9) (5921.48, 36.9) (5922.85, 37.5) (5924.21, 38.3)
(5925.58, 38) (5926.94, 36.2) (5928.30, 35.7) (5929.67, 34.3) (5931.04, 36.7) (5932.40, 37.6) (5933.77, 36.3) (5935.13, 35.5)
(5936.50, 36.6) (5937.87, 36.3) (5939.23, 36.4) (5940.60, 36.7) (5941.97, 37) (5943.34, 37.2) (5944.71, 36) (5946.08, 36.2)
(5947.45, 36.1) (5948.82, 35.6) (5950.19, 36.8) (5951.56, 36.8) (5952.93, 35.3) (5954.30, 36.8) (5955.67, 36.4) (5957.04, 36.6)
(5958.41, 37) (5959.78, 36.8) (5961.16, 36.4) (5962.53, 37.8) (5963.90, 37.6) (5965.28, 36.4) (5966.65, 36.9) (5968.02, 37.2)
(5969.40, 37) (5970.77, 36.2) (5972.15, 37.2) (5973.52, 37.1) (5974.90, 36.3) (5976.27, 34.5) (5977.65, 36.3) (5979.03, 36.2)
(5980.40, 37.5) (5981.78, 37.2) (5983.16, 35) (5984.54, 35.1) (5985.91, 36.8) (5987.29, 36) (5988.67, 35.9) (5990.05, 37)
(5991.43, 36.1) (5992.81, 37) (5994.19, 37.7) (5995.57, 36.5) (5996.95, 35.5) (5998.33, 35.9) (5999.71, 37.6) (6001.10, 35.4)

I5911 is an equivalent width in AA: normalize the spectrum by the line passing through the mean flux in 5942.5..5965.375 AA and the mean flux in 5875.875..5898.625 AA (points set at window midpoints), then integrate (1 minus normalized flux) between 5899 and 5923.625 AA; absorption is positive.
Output -1.7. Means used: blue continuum 33.3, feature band 36.8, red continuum 36.6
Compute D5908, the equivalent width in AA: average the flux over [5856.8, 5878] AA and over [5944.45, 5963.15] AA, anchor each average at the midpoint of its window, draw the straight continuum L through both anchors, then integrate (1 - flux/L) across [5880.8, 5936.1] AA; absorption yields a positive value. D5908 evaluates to 2.0 AA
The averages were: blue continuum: 36.7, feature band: 35.2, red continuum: 36.5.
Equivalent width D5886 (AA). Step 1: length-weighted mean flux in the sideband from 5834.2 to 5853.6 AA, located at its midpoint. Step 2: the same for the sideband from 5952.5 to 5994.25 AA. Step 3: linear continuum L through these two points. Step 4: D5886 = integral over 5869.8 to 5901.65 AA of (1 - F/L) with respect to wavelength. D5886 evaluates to 2.55 AA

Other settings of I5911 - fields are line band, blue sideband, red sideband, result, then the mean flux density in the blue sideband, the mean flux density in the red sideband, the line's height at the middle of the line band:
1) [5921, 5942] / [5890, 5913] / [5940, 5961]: -0.5 AA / 34.5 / 36.5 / 35.7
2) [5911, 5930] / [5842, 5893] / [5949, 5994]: -0.3 AA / 35.9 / 36.5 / 36.2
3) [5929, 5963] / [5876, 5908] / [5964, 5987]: -0.7 AA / 34.3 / 36.5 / 35.7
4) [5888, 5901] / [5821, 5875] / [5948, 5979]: 2.1 AA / 37.3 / 36.6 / 37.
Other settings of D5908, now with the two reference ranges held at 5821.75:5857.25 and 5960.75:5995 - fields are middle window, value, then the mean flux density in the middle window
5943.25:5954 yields 0.17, 36.2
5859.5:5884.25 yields 0.34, 36.9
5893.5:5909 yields 1.03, 34.7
